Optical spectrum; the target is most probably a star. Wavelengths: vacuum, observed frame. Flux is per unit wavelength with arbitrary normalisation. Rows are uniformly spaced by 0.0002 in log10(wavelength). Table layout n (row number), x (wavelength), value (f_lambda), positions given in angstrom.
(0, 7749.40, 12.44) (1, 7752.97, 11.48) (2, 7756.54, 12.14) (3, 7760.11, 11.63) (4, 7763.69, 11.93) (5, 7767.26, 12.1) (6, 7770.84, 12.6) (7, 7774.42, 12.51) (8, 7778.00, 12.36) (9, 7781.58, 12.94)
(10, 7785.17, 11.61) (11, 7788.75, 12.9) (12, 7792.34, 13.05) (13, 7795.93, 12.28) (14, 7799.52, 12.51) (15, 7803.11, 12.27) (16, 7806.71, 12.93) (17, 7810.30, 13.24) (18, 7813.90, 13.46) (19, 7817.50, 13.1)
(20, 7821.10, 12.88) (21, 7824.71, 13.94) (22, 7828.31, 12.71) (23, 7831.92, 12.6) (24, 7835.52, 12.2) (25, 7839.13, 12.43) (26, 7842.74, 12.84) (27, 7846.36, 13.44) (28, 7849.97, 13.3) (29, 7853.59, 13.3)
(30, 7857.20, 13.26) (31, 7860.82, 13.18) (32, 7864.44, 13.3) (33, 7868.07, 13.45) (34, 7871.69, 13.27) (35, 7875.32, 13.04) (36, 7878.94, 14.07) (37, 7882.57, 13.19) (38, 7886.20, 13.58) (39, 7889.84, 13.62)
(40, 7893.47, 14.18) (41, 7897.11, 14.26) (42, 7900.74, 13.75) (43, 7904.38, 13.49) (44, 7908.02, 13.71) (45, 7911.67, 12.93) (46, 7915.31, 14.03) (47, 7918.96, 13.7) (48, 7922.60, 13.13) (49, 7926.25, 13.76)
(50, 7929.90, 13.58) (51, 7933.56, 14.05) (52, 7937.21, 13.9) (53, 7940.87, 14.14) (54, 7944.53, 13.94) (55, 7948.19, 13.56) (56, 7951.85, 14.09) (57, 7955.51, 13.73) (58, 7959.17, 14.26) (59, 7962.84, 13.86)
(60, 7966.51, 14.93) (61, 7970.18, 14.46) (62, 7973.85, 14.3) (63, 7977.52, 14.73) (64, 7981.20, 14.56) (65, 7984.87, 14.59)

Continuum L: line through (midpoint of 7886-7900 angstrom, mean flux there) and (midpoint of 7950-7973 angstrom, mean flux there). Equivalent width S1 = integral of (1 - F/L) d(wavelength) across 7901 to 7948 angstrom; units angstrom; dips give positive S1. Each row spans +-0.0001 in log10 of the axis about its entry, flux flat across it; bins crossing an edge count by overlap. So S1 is 1.3 angstrom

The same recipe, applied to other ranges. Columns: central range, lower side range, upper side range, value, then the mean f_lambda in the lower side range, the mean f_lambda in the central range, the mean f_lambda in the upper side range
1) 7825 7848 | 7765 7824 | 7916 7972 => 0.5 angstrom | 12.7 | 12.8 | 13.9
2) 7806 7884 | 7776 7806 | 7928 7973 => -0.7 angstrom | 12.5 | 13.1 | 14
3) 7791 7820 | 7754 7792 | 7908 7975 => -0.6 angstrom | 12.3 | 12.9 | 13.9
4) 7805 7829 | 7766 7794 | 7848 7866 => -0.6 angstrom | 12.5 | 13.2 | 13.3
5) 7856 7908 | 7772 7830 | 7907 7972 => -0.5 angstrom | 12.8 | 13.6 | 13.9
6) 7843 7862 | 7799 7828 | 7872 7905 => 0.2 angstrom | 13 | 13.3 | 13.7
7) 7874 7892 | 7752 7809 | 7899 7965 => -0.3 angstrom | 12.3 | 13.5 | 13.8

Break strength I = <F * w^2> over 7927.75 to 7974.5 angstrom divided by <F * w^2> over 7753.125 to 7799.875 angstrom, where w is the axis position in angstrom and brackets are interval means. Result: 1.2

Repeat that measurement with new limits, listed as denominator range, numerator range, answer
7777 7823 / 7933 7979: 1.16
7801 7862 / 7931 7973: 1.12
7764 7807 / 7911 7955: 1.15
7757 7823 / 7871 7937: 1.12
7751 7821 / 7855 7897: 1.11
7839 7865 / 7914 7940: 1.06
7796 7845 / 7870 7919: 1.08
